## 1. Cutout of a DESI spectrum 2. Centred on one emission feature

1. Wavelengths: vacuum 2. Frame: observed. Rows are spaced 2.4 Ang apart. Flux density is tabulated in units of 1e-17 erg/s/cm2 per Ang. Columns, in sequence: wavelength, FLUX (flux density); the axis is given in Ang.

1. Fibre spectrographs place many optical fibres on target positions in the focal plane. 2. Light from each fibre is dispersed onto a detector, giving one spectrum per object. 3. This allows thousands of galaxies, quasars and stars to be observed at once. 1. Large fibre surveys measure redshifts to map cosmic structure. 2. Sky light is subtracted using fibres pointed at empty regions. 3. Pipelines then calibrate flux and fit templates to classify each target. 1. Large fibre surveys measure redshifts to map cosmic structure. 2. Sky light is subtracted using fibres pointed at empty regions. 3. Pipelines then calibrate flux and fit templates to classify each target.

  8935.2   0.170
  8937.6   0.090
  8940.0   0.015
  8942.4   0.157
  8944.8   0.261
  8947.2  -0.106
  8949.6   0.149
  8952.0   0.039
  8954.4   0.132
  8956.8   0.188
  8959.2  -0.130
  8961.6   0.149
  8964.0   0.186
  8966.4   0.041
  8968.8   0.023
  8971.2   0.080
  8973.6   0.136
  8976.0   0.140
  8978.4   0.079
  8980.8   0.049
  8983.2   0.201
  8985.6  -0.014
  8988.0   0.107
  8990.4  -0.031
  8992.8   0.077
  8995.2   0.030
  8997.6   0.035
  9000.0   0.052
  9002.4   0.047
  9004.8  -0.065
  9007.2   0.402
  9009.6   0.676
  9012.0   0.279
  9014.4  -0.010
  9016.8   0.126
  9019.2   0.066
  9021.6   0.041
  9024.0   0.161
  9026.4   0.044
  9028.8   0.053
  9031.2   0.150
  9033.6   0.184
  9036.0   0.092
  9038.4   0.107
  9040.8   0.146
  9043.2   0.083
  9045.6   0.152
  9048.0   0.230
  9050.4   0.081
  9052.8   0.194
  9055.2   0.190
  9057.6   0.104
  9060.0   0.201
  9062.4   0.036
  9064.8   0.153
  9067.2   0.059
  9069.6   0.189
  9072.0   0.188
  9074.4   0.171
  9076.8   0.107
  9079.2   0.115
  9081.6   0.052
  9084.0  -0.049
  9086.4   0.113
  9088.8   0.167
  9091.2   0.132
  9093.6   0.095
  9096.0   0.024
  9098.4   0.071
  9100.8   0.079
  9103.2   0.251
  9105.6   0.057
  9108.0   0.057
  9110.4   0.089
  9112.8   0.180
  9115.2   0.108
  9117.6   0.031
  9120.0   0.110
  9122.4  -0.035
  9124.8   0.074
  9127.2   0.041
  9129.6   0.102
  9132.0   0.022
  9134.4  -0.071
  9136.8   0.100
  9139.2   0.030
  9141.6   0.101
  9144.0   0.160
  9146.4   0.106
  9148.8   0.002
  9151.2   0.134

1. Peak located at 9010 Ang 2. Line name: H-gamma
